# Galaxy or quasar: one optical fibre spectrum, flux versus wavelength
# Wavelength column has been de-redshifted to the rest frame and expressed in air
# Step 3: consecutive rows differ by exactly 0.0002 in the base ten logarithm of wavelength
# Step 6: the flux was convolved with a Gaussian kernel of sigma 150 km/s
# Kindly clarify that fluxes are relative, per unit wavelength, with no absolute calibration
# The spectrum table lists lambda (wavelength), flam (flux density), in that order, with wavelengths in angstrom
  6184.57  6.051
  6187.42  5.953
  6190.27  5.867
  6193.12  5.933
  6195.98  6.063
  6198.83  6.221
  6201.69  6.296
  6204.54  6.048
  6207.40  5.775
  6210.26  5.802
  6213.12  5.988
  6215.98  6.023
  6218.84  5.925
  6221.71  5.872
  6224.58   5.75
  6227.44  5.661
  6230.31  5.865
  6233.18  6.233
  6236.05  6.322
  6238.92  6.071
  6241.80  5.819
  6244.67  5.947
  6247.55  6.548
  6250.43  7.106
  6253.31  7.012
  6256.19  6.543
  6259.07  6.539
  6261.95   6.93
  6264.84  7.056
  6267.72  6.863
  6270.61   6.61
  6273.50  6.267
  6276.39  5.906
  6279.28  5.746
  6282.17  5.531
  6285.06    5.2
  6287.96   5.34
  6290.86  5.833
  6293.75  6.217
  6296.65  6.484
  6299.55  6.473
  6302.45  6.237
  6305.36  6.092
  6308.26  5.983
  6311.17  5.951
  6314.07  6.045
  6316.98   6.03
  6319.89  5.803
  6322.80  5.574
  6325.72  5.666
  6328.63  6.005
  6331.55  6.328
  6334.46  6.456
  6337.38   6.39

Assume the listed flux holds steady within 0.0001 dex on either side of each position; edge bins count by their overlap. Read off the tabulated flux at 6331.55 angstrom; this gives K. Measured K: 6.328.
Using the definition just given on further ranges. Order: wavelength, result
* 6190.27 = 5.867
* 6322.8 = 5.574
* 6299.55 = 6.473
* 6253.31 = 7.012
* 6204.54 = 6.048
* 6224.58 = 5.75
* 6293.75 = 6.217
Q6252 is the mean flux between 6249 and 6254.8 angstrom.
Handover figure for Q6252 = 7.05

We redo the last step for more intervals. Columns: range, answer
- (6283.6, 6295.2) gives 5.65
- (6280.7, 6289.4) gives 5.36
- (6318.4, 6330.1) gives 5.76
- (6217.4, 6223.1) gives 5.9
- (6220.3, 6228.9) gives 5.76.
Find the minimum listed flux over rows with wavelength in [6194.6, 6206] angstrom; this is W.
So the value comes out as 6.048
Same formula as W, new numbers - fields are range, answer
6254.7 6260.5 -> 6.539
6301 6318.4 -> 5.951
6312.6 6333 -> 5.574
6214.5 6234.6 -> 5.661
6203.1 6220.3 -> 5.775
